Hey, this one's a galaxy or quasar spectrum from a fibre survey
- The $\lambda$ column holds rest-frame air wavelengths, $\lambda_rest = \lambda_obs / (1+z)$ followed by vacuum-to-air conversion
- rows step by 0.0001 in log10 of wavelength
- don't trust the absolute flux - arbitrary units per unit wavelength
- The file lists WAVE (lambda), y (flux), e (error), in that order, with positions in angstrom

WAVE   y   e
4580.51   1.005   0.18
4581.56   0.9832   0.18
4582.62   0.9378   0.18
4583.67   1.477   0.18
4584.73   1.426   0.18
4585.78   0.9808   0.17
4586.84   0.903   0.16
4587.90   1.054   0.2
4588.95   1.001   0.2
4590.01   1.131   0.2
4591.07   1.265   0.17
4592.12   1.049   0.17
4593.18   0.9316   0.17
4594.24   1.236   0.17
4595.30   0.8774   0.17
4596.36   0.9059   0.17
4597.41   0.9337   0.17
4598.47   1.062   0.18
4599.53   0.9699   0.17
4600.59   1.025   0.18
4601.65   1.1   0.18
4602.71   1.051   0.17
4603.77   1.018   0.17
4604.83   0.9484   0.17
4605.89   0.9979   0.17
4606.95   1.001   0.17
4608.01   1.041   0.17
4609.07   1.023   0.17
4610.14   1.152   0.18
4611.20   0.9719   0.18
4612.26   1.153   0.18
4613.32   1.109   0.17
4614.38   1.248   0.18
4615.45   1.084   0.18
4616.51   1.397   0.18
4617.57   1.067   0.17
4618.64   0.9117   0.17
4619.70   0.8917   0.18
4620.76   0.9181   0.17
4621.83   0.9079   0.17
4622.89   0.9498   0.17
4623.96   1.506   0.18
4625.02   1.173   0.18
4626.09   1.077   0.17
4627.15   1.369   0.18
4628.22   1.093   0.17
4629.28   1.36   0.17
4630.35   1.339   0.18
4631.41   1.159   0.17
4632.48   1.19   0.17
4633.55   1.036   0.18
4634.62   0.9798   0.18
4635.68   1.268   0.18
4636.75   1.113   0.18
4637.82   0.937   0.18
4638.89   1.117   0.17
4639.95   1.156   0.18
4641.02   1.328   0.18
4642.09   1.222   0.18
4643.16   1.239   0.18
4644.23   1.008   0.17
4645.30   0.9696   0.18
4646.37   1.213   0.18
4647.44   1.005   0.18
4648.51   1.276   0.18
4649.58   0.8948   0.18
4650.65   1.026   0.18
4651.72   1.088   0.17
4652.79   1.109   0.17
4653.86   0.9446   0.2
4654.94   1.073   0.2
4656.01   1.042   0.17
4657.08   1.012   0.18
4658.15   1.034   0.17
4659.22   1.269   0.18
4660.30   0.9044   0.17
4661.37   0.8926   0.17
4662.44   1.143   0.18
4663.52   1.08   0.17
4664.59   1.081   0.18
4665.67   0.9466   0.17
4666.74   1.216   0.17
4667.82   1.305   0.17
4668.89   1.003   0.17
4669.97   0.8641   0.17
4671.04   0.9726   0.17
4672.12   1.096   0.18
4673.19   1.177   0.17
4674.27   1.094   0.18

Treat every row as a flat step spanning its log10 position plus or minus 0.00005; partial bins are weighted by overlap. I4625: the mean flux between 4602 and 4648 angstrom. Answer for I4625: 1.11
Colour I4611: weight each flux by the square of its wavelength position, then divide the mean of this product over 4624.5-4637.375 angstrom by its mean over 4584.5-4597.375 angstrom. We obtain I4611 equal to 1.14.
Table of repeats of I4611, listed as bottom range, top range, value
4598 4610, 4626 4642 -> 1.16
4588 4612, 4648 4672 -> 1.05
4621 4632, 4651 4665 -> 0.90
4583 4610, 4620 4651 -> 1.09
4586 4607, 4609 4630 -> 1.11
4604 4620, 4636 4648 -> 1.06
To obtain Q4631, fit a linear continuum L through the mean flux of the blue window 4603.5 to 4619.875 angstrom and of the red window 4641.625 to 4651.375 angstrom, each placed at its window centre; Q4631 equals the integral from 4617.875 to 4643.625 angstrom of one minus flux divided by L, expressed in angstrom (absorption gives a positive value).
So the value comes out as -1.2 angstrom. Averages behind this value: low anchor 1.07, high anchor 1.09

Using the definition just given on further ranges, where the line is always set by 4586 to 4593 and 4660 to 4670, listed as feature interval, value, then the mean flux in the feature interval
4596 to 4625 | 0.1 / 1.05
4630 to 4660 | -1.4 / 1.11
